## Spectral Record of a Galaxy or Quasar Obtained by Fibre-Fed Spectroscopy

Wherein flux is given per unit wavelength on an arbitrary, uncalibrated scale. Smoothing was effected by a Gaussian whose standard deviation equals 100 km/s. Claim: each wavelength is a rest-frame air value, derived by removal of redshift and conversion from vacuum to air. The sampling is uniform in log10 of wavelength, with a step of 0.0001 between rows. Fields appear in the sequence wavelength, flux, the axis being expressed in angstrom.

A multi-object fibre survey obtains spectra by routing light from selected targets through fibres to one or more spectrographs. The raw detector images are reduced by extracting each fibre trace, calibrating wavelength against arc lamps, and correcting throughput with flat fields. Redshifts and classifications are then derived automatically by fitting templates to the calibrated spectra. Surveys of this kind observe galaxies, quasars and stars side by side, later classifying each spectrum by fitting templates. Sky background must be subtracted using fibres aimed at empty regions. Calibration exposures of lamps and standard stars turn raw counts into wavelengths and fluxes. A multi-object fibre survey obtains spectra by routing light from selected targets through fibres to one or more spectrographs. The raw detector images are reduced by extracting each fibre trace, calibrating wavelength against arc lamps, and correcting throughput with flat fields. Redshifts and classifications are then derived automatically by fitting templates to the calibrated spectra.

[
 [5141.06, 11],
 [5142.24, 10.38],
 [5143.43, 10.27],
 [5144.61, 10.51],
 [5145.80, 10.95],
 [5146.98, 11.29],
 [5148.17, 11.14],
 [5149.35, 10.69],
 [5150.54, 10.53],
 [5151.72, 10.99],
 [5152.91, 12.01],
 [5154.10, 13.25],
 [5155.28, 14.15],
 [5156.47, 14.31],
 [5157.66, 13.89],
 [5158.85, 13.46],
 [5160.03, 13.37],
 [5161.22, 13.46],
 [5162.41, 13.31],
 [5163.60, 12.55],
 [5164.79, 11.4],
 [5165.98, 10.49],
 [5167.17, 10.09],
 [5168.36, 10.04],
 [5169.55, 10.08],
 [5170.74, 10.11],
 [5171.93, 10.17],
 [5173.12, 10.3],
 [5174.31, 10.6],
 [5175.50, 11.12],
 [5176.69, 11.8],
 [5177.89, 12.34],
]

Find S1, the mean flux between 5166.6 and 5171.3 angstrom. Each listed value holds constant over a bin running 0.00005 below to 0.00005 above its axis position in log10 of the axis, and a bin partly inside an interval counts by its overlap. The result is 10.1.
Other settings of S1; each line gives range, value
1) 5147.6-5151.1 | 10.8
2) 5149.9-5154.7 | 11.7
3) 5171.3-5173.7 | 10.2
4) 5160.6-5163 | 13.4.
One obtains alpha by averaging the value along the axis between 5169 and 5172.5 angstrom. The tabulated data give 10.1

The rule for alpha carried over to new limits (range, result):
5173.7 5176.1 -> 10.9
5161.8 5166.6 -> 11.9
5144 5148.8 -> 11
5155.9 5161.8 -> 13.7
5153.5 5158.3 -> 13.9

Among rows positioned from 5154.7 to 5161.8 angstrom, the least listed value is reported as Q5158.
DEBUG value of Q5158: 13.37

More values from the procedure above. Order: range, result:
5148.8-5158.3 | 10.53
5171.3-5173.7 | 10.17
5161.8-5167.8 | 10.09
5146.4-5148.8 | 11.14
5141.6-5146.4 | 10.27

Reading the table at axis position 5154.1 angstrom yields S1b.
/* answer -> 13.25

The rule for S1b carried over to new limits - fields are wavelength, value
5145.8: 10.95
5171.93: 10.17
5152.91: 12.01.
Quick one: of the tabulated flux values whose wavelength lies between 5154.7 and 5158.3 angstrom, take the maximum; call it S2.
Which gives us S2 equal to 14.31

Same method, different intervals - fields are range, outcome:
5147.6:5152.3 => 11.14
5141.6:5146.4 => 10.95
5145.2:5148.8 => 11.29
